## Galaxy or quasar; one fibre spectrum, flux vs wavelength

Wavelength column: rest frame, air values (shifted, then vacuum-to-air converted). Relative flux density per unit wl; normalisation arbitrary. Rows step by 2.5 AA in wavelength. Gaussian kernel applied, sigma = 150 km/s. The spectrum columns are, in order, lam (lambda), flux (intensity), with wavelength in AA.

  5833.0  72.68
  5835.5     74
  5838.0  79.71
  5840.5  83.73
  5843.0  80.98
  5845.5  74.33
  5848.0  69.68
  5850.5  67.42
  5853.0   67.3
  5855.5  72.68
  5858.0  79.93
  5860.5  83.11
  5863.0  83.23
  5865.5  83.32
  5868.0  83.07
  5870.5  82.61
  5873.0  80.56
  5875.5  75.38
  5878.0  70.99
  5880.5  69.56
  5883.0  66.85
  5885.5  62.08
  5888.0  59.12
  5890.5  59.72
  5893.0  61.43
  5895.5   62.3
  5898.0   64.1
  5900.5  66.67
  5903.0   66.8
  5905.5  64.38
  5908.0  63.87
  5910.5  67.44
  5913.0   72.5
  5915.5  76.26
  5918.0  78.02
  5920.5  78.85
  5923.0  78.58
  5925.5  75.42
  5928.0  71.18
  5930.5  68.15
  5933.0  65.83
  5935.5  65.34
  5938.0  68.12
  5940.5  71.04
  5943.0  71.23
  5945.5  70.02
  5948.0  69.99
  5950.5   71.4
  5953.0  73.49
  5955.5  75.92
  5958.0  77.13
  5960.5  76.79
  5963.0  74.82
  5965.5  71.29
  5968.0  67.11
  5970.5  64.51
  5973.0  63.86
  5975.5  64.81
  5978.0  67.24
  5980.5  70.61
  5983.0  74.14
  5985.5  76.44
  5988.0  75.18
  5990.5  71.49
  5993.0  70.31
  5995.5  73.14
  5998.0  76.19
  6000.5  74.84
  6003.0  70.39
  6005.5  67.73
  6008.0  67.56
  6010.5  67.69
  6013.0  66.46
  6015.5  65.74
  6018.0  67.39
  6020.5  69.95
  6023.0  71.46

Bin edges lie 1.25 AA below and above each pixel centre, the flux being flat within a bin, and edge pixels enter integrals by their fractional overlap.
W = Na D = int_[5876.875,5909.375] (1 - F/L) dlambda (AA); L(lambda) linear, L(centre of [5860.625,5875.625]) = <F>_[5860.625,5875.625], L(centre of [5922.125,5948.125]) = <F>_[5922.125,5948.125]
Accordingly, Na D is 5.5 AA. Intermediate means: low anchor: 81.9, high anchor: 70.3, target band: 64.4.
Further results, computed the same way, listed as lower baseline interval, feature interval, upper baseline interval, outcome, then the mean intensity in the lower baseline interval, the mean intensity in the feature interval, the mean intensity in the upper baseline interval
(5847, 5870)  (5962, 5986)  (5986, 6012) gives 1.09 AA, 76.9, 69.2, 71.5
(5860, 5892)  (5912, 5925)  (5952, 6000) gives -0.72 AA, 73.5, 76.8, 71.9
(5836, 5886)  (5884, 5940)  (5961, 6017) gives 4.25 AA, 76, 68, 70.1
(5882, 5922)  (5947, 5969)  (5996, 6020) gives -1.58 AA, 67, 73.2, 69.5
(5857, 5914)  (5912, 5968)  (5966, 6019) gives -1.94 AA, 70.8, 72.7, 69.7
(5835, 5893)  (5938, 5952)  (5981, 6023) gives 0.32 AA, 74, 70.6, 70.9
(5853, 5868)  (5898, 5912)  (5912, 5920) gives 1.99 AA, 79.6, 65.8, 76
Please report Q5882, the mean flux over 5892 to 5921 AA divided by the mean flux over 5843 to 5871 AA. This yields 0.89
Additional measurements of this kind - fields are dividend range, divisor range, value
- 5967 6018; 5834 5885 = 0.92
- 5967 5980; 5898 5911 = 1.00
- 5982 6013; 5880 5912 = 1.12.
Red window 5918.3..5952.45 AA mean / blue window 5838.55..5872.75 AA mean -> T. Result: 0.9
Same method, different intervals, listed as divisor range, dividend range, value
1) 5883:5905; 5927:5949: 1.09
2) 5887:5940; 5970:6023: 1.02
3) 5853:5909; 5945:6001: 1.01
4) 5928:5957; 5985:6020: 1.01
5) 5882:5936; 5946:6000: 1.05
